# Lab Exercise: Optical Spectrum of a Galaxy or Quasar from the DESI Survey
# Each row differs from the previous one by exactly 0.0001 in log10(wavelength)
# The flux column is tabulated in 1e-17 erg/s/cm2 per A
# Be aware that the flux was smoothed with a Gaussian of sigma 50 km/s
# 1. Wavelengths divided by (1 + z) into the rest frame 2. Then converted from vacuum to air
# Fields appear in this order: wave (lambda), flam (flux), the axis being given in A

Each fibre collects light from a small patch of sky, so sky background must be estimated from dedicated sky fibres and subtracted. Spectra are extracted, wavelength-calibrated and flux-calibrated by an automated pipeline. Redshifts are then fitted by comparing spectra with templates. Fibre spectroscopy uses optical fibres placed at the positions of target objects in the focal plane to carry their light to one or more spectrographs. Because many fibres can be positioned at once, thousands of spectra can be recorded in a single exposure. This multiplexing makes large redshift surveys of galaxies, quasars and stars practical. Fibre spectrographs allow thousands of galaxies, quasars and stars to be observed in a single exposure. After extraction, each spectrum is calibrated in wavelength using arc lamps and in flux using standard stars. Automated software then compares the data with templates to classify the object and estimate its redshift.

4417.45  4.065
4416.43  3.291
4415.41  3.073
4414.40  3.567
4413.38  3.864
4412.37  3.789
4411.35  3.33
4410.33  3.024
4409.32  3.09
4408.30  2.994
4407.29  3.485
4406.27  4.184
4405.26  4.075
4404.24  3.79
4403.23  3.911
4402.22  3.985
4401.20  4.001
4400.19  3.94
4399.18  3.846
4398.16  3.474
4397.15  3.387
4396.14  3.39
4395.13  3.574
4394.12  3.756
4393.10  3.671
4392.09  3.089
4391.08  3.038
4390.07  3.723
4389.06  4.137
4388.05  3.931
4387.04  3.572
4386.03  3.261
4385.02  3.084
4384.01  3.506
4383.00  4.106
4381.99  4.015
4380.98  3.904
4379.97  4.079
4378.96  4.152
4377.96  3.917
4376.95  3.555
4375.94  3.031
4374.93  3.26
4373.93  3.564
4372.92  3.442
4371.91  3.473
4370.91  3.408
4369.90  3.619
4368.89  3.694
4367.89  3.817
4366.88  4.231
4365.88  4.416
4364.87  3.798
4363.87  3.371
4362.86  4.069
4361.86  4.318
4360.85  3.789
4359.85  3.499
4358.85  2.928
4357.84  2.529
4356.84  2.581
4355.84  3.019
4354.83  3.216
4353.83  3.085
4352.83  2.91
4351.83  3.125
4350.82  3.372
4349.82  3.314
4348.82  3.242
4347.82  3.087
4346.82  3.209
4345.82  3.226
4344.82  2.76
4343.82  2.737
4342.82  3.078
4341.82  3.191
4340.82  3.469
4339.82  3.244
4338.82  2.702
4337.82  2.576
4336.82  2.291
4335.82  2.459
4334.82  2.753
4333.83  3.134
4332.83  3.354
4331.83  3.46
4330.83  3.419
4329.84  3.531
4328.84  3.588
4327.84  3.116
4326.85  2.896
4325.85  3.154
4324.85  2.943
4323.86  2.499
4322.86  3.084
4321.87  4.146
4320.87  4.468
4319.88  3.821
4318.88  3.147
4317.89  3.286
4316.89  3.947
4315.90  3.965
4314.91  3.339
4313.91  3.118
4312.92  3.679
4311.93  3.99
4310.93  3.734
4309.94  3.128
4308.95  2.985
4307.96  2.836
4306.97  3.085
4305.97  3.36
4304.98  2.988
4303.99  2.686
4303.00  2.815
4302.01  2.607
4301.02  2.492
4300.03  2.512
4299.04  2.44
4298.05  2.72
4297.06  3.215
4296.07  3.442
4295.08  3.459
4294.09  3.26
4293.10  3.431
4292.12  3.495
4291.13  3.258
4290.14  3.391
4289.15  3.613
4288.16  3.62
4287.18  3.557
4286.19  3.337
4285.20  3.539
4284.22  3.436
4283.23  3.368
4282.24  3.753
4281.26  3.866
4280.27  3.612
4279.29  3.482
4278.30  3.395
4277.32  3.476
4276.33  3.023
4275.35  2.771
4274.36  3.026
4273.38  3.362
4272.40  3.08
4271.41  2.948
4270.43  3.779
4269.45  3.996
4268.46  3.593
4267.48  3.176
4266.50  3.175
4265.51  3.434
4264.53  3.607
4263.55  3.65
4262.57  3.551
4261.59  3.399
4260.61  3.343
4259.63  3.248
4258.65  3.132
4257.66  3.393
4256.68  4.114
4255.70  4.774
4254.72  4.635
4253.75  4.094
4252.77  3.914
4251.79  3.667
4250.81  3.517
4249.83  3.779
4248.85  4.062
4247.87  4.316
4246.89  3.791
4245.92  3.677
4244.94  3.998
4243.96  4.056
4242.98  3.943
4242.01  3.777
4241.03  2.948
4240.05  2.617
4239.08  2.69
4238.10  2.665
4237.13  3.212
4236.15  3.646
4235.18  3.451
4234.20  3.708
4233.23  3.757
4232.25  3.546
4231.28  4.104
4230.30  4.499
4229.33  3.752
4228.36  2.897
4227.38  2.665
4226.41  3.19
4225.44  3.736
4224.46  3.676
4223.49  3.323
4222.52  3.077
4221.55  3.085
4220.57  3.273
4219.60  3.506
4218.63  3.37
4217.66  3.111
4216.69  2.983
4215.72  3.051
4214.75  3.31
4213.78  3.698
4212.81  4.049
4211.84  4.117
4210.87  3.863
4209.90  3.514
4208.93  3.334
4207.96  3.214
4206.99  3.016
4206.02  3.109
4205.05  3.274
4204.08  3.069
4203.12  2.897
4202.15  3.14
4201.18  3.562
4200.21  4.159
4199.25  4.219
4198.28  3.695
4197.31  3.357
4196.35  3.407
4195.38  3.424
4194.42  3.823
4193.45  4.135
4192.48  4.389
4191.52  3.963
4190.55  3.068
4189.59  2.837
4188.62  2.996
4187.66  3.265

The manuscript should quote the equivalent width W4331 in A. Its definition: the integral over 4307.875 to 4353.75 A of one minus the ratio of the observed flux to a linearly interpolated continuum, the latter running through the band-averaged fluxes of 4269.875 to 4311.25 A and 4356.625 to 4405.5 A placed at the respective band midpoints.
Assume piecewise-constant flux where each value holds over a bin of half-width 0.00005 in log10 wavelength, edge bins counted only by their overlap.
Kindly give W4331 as 2.4 A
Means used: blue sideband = 3.22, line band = 3.23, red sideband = 3.65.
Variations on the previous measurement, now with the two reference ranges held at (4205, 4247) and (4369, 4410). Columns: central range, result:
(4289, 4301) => 1.27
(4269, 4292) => 0.53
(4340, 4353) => 1.60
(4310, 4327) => 0.30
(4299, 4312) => 2.10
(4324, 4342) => 2.56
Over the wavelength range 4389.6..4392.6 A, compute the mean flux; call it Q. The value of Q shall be 3.28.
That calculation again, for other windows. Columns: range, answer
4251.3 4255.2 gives 4.08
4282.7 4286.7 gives 3.42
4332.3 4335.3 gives 3.09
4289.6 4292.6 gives 3.38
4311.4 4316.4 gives 3.62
